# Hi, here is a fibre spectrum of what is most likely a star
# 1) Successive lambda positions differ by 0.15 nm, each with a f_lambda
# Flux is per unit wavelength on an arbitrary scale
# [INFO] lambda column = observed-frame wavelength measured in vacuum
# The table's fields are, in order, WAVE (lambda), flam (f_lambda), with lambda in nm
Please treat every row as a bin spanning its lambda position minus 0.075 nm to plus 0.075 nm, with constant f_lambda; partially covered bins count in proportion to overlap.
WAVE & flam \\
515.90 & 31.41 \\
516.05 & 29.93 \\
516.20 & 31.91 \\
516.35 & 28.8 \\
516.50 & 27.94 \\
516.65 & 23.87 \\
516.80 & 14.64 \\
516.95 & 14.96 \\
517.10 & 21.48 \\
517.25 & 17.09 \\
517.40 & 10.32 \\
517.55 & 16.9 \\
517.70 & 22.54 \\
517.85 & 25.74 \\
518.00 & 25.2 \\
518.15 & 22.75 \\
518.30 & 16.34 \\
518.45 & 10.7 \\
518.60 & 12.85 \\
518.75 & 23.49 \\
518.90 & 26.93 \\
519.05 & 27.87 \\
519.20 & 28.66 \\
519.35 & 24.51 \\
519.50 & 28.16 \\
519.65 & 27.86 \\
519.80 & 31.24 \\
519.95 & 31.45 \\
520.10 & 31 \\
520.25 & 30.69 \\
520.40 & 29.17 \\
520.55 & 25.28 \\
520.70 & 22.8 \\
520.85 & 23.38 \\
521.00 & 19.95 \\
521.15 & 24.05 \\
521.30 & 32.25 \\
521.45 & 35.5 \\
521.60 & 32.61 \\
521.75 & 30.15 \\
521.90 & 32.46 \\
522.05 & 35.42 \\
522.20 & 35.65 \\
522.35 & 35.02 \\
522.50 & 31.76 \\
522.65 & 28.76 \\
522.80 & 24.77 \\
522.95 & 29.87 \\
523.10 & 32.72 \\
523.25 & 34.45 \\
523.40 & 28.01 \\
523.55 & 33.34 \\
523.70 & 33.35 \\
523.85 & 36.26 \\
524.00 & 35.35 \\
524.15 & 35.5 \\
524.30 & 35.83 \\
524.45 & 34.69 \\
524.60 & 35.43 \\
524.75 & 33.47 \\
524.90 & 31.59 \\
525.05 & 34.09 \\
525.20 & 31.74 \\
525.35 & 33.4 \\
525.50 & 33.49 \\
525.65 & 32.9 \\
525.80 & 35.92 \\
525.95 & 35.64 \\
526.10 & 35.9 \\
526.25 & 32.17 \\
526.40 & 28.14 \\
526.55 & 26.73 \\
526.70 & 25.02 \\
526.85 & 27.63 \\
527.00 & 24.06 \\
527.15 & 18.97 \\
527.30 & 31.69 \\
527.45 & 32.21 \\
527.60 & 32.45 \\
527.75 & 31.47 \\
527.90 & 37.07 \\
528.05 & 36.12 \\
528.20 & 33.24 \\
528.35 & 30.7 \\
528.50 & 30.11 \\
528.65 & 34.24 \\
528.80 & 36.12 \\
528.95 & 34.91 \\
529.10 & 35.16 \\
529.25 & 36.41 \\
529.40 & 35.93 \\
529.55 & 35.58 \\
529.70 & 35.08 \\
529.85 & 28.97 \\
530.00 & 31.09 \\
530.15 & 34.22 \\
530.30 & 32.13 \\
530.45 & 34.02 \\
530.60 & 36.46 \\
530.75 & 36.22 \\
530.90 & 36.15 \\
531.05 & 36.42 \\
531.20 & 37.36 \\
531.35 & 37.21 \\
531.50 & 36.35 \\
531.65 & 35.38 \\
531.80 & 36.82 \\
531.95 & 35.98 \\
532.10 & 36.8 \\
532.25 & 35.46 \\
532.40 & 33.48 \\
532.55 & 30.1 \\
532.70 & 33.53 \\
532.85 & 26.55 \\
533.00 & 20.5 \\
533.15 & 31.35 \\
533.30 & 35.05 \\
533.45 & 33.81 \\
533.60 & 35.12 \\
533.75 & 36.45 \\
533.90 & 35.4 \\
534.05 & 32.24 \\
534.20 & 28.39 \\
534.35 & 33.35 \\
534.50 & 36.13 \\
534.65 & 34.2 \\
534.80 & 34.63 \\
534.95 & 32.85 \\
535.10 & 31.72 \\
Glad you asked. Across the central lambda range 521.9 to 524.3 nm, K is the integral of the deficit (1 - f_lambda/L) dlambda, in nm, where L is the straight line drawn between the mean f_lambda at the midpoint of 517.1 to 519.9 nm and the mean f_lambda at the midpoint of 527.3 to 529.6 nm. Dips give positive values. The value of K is -0.44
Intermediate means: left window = 22.2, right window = 34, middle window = 32.8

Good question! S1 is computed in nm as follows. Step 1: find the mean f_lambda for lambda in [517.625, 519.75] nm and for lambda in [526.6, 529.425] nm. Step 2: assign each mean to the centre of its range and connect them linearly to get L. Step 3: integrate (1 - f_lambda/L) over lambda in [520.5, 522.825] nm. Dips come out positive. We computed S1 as -0.319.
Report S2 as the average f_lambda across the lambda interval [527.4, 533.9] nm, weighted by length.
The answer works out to 34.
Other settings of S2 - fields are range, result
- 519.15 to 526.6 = 31.3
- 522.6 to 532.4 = 33.2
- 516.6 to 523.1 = 25.6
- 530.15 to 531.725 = 35.7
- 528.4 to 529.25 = 34.2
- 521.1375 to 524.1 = 32.3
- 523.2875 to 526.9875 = 32.6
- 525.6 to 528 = 30.5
